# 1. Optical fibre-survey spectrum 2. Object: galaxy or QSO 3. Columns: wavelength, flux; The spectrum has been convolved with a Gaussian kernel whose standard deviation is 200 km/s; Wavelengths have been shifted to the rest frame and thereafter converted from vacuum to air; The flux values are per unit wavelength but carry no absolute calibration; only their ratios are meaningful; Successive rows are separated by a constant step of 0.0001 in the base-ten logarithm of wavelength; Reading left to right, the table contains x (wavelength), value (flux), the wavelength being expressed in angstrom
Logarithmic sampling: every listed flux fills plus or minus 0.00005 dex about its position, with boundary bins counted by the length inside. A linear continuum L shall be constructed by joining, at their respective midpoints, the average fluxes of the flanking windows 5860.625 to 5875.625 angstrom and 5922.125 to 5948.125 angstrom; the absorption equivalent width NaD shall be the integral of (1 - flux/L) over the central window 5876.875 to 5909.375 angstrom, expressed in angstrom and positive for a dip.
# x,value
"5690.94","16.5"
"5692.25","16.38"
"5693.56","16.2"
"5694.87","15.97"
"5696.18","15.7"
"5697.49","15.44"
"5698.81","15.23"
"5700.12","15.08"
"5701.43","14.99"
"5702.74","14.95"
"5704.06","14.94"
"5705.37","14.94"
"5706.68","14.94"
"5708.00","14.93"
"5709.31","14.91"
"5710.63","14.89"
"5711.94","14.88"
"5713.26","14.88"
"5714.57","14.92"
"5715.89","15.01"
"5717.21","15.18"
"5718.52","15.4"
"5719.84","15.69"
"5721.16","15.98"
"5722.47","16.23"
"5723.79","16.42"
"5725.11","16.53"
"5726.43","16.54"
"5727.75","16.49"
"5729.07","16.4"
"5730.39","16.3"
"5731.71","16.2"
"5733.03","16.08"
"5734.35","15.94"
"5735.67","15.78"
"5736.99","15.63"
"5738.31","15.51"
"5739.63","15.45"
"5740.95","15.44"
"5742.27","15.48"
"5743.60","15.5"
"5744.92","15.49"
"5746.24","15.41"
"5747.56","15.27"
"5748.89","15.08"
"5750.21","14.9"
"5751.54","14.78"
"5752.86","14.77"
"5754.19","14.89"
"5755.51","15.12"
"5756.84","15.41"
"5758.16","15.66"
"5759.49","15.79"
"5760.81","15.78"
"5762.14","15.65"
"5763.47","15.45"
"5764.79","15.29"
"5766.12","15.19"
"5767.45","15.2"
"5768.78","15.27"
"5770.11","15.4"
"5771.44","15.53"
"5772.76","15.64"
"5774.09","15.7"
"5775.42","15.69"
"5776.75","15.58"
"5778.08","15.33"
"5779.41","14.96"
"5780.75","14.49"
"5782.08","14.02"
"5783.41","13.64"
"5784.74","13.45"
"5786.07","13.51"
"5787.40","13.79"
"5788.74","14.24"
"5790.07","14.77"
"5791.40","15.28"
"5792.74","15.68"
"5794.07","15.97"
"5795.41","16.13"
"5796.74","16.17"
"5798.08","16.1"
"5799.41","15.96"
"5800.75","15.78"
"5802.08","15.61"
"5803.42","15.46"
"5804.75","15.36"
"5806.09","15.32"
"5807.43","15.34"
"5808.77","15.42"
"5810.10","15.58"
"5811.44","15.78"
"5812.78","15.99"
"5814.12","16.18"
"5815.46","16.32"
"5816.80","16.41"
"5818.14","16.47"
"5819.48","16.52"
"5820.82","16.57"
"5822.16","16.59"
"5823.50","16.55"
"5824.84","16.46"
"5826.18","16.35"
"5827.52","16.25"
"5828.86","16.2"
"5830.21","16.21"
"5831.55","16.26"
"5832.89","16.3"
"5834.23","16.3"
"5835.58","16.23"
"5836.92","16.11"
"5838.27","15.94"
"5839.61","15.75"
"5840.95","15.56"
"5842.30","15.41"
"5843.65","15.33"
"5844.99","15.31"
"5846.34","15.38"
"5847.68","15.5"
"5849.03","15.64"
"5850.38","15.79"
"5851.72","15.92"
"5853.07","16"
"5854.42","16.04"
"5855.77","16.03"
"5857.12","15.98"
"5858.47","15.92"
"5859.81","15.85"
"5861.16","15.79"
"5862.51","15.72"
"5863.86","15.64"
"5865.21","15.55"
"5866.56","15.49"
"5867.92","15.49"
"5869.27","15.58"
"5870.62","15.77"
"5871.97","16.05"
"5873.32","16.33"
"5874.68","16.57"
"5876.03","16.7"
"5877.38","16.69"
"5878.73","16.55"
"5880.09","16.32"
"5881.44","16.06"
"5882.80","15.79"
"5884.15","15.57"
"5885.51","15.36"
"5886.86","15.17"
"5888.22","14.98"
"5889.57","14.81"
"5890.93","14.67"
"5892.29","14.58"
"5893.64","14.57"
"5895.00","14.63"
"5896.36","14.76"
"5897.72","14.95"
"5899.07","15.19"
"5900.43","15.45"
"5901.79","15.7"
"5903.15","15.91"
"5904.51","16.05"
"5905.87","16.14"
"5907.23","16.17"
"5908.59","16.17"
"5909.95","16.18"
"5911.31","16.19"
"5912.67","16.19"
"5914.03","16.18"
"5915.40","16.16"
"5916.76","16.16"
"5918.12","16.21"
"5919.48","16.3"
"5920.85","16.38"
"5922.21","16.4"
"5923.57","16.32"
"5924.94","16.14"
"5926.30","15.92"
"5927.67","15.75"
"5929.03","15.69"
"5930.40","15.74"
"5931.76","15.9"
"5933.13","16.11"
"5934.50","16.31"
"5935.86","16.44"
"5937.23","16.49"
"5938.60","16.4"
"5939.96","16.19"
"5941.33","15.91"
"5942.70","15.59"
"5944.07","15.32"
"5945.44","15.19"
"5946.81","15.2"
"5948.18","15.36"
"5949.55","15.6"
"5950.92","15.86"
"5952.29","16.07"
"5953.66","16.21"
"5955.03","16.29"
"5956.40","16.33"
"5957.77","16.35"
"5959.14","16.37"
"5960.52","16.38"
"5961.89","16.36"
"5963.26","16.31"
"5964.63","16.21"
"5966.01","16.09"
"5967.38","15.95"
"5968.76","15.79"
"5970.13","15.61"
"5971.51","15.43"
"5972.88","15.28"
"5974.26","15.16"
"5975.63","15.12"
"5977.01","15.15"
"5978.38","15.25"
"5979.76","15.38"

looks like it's 0.7 angstrom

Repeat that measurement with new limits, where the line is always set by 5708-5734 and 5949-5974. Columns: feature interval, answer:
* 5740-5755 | 0.5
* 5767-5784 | 0.7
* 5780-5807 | 1.3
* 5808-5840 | -0.7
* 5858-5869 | 0.2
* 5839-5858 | 0.2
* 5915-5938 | -0.2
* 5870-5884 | -0.3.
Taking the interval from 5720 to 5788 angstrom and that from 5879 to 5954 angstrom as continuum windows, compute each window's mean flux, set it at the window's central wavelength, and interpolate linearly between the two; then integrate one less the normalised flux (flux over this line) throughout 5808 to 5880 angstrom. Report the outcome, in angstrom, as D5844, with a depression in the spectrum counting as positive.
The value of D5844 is -1.9 angstrom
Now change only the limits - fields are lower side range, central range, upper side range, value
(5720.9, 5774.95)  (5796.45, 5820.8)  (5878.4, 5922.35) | -0.4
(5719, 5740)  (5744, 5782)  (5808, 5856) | 1.8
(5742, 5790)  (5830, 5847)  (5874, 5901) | -0.6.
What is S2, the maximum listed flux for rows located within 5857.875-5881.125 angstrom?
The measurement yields 16.7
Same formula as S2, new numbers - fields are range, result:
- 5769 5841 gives 16.59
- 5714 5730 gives 16.54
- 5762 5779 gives 15.7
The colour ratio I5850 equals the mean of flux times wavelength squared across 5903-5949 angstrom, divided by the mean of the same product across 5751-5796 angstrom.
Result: 1.12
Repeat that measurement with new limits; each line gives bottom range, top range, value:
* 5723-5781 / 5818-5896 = 1.06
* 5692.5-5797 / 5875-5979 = 1.10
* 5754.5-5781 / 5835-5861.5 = 1.05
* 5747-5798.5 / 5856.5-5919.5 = 1.08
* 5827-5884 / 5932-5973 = 1.04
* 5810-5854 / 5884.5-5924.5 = 1.00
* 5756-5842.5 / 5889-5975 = 1.06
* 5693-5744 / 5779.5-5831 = 1.03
